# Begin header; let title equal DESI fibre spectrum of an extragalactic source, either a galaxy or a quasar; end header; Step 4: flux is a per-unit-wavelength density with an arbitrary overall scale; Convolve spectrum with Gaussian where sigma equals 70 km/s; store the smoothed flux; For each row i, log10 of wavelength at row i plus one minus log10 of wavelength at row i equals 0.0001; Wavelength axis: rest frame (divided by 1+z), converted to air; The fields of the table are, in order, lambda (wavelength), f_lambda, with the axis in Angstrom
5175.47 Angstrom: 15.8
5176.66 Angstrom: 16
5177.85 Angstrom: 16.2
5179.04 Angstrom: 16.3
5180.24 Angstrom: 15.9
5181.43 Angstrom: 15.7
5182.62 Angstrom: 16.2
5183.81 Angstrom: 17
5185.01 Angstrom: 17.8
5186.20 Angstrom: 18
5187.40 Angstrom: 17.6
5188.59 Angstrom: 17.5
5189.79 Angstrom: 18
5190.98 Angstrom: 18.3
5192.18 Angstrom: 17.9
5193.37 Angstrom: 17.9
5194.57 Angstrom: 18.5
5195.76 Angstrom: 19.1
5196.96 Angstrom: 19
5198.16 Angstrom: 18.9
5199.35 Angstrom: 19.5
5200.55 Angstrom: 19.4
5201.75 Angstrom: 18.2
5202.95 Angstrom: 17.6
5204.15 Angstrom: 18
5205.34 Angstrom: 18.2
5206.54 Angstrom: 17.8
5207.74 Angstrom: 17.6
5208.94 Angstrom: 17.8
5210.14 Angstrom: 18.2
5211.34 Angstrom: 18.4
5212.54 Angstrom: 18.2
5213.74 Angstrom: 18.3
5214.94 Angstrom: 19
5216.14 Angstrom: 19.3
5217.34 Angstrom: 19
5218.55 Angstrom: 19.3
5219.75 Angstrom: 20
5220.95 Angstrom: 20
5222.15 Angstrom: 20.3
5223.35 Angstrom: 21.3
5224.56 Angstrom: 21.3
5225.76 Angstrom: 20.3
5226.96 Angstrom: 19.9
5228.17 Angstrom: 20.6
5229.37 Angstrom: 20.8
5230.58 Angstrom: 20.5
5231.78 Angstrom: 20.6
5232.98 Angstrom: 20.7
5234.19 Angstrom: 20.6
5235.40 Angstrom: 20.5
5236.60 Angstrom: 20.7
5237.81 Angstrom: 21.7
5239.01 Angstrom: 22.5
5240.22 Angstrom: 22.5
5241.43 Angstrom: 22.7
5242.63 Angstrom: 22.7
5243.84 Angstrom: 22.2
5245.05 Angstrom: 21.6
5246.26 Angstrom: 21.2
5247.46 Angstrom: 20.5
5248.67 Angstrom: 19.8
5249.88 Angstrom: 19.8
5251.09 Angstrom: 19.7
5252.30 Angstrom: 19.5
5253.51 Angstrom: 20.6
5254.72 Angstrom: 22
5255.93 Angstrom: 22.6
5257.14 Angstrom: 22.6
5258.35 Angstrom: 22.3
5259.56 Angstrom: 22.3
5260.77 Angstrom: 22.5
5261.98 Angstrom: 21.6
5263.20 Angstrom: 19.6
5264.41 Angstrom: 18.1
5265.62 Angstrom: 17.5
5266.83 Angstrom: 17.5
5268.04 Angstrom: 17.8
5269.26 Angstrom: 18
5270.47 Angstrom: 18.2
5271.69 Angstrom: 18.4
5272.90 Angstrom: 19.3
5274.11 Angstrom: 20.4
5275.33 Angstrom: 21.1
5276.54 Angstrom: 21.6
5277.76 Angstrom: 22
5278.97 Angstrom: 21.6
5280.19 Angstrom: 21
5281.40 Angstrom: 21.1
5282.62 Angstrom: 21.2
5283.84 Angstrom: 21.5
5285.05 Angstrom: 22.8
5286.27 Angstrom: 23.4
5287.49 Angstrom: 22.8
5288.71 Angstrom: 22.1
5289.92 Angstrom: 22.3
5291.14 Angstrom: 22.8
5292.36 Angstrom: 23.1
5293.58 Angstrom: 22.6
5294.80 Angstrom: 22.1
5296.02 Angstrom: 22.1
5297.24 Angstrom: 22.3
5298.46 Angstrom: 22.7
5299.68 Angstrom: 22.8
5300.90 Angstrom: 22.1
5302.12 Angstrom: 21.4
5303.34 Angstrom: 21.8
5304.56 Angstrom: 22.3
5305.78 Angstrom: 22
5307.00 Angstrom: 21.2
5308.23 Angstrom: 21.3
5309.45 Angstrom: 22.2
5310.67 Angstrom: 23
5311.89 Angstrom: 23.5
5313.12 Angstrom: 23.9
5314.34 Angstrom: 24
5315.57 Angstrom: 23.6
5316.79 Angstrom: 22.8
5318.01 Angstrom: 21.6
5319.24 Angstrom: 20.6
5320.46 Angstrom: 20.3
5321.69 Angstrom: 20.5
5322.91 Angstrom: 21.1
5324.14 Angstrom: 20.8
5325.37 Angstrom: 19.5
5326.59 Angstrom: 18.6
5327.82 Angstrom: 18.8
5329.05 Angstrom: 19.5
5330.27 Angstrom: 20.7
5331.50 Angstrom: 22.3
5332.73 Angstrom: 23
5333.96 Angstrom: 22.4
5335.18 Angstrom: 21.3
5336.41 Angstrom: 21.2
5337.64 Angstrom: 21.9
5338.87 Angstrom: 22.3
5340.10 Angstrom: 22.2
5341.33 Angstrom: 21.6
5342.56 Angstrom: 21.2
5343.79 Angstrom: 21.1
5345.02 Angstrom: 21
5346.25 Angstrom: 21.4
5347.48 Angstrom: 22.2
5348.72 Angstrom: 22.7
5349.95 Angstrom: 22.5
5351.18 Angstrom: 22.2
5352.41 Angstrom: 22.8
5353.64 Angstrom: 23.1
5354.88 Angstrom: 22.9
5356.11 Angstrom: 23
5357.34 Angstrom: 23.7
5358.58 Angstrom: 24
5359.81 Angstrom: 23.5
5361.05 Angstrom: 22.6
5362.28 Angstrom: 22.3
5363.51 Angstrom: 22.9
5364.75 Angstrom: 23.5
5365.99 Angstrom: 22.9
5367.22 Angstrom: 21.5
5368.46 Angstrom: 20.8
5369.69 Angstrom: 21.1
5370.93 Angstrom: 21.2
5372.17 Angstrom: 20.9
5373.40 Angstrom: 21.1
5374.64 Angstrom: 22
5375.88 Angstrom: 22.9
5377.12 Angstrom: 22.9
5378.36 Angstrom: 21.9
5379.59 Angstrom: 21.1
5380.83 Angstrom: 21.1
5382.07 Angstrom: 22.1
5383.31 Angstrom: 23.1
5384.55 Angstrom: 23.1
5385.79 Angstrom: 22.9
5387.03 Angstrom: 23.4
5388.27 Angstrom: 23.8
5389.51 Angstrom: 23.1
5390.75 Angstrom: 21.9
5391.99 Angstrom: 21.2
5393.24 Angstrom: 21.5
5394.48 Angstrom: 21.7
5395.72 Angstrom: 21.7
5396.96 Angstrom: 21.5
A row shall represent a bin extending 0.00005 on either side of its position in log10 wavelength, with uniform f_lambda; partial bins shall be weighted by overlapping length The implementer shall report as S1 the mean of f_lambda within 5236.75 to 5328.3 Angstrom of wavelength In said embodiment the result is 21.3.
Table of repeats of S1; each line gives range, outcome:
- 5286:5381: 22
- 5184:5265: 19.9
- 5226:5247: 21.3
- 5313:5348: 21.4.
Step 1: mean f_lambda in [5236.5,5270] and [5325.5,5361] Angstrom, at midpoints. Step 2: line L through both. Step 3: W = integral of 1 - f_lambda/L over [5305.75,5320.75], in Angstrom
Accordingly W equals -0.59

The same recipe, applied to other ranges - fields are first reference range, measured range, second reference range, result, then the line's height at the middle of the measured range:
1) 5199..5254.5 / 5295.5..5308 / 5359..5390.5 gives -0.52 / 21.2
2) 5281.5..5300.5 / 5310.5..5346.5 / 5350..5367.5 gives 1.89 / 22.7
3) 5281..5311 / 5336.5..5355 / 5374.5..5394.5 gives 0.22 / 22.3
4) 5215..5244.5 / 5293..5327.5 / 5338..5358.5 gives -0.08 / 21.8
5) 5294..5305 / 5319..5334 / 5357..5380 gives 1.12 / 22.2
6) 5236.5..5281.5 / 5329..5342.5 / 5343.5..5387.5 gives 0.08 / 21.9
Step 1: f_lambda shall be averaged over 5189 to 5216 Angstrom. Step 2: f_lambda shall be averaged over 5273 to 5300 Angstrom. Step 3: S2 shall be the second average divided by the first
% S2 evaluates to 1.20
